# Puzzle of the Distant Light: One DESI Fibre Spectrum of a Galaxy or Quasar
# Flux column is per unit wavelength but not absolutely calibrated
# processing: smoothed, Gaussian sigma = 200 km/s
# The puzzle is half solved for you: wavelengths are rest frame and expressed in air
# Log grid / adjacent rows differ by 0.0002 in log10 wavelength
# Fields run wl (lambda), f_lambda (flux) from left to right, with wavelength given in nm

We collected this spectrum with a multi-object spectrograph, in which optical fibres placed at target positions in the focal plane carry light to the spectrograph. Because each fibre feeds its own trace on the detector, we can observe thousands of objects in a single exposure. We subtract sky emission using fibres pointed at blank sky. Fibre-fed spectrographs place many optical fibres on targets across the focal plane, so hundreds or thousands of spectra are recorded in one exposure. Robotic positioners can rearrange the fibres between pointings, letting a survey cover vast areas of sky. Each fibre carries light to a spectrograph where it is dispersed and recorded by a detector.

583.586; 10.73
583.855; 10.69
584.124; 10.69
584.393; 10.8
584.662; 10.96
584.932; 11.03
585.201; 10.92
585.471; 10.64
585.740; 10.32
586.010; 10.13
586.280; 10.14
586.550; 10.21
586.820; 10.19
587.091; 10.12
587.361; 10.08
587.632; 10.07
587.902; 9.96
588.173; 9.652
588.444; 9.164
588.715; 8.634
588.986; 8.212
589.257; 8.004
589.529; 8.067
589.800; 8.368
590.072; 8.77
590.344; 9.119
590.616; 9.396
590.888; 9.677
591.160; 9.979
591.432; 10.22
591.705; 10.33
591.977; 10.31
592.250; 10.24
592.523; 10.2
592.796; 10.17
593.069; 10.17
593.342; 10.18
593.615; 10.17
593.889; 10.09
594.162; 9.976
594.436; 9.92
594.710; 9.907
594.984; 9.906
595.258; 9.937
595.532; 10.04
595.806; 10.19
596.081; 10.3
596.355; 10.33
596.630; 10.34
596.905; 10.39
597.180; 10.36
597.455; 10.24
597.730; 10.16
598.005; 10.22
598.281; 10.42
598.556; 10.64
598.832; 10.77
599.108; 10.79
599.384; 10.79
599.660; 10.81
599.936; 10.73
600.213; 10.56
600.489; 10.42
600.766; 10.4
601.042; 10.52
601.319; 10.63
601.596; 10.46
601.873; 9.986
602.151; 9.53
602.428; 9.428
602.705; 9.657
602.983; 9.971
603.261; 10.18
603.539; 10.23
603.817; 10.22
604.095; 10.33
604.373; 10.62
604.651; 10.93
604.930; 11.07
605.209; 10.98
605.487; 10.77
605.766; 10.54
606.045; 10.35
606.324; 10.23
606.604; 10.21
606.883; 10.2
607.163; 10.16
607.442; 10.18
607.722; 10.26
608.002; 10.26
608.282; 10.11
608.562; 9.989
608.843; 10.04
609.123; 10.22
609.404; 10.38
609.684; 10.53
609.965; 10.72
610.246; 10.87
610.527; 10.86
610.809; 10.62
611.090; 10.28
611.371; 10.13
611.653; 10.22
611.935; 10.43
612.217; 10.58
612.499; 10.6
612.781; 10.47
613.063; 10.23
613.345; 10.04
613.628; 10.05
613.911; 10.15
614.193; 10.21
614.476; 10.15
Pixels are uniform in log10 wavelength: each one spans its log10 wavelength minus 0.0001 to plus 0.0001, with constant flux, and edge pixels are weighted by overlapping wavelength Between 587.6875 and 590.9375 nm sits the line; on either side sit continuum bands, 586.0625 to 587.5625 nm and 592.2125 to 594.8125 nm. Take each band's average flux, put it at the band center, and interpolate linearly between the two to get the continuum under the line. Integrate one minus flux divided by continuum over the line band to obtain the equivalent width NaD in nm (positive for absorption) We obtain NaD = 0.38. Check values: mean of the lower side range 10.1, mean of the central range 8.93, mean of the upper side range 10.1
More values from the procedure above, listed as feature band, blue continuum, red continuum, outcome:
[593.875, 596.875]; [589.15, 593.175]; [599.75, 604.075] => -0.09 nm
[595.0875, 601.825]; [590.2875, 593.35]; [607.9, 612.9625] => -0.18 nm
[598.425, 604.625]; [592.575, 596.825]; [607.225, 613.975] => -0.09 nm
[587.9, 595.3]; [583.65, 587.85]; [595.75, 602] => 0.62 nm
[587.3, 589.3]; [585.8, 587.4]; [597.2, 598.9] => 0.19 nm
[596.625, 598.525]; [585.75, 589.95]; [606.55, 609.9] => -0.10 nm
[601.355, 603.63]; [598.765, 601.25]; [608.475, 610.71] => 0.14 nm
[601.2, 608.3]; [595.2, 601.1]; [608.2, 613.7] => 0.08 nm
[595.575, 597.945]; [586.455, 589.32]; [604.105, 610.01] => -0.08 nm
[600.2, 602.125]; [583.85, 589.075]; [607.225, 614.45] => -0.02 nm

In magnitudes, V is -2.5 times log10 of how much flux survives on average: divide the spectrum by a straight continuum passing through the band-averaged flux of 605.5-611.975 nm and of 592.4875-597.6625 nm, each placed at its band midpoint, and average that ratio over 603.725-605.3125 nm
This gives -0.043 mag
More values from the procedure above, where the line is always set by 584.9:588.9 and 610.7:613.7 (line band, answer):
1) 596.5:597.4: -0.02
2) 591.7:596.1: 0.00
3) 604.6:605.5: -0.07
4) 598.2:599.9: -0.06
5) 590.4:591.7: 0.03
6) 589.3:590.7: 0.16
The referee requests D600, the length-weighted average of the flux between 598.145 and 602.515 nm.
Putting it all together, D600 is 10.4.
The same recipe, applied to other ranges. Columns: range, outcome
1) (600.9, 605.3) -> 10.3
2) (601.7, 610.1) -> 10.3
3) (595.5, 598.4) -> 10.3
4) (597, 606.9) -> 10.4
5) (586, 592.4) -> 9.53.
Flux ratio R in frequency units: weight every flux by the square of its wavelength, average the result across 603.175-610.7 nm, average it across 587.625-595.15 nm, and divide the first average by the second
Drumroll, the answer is 1.1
